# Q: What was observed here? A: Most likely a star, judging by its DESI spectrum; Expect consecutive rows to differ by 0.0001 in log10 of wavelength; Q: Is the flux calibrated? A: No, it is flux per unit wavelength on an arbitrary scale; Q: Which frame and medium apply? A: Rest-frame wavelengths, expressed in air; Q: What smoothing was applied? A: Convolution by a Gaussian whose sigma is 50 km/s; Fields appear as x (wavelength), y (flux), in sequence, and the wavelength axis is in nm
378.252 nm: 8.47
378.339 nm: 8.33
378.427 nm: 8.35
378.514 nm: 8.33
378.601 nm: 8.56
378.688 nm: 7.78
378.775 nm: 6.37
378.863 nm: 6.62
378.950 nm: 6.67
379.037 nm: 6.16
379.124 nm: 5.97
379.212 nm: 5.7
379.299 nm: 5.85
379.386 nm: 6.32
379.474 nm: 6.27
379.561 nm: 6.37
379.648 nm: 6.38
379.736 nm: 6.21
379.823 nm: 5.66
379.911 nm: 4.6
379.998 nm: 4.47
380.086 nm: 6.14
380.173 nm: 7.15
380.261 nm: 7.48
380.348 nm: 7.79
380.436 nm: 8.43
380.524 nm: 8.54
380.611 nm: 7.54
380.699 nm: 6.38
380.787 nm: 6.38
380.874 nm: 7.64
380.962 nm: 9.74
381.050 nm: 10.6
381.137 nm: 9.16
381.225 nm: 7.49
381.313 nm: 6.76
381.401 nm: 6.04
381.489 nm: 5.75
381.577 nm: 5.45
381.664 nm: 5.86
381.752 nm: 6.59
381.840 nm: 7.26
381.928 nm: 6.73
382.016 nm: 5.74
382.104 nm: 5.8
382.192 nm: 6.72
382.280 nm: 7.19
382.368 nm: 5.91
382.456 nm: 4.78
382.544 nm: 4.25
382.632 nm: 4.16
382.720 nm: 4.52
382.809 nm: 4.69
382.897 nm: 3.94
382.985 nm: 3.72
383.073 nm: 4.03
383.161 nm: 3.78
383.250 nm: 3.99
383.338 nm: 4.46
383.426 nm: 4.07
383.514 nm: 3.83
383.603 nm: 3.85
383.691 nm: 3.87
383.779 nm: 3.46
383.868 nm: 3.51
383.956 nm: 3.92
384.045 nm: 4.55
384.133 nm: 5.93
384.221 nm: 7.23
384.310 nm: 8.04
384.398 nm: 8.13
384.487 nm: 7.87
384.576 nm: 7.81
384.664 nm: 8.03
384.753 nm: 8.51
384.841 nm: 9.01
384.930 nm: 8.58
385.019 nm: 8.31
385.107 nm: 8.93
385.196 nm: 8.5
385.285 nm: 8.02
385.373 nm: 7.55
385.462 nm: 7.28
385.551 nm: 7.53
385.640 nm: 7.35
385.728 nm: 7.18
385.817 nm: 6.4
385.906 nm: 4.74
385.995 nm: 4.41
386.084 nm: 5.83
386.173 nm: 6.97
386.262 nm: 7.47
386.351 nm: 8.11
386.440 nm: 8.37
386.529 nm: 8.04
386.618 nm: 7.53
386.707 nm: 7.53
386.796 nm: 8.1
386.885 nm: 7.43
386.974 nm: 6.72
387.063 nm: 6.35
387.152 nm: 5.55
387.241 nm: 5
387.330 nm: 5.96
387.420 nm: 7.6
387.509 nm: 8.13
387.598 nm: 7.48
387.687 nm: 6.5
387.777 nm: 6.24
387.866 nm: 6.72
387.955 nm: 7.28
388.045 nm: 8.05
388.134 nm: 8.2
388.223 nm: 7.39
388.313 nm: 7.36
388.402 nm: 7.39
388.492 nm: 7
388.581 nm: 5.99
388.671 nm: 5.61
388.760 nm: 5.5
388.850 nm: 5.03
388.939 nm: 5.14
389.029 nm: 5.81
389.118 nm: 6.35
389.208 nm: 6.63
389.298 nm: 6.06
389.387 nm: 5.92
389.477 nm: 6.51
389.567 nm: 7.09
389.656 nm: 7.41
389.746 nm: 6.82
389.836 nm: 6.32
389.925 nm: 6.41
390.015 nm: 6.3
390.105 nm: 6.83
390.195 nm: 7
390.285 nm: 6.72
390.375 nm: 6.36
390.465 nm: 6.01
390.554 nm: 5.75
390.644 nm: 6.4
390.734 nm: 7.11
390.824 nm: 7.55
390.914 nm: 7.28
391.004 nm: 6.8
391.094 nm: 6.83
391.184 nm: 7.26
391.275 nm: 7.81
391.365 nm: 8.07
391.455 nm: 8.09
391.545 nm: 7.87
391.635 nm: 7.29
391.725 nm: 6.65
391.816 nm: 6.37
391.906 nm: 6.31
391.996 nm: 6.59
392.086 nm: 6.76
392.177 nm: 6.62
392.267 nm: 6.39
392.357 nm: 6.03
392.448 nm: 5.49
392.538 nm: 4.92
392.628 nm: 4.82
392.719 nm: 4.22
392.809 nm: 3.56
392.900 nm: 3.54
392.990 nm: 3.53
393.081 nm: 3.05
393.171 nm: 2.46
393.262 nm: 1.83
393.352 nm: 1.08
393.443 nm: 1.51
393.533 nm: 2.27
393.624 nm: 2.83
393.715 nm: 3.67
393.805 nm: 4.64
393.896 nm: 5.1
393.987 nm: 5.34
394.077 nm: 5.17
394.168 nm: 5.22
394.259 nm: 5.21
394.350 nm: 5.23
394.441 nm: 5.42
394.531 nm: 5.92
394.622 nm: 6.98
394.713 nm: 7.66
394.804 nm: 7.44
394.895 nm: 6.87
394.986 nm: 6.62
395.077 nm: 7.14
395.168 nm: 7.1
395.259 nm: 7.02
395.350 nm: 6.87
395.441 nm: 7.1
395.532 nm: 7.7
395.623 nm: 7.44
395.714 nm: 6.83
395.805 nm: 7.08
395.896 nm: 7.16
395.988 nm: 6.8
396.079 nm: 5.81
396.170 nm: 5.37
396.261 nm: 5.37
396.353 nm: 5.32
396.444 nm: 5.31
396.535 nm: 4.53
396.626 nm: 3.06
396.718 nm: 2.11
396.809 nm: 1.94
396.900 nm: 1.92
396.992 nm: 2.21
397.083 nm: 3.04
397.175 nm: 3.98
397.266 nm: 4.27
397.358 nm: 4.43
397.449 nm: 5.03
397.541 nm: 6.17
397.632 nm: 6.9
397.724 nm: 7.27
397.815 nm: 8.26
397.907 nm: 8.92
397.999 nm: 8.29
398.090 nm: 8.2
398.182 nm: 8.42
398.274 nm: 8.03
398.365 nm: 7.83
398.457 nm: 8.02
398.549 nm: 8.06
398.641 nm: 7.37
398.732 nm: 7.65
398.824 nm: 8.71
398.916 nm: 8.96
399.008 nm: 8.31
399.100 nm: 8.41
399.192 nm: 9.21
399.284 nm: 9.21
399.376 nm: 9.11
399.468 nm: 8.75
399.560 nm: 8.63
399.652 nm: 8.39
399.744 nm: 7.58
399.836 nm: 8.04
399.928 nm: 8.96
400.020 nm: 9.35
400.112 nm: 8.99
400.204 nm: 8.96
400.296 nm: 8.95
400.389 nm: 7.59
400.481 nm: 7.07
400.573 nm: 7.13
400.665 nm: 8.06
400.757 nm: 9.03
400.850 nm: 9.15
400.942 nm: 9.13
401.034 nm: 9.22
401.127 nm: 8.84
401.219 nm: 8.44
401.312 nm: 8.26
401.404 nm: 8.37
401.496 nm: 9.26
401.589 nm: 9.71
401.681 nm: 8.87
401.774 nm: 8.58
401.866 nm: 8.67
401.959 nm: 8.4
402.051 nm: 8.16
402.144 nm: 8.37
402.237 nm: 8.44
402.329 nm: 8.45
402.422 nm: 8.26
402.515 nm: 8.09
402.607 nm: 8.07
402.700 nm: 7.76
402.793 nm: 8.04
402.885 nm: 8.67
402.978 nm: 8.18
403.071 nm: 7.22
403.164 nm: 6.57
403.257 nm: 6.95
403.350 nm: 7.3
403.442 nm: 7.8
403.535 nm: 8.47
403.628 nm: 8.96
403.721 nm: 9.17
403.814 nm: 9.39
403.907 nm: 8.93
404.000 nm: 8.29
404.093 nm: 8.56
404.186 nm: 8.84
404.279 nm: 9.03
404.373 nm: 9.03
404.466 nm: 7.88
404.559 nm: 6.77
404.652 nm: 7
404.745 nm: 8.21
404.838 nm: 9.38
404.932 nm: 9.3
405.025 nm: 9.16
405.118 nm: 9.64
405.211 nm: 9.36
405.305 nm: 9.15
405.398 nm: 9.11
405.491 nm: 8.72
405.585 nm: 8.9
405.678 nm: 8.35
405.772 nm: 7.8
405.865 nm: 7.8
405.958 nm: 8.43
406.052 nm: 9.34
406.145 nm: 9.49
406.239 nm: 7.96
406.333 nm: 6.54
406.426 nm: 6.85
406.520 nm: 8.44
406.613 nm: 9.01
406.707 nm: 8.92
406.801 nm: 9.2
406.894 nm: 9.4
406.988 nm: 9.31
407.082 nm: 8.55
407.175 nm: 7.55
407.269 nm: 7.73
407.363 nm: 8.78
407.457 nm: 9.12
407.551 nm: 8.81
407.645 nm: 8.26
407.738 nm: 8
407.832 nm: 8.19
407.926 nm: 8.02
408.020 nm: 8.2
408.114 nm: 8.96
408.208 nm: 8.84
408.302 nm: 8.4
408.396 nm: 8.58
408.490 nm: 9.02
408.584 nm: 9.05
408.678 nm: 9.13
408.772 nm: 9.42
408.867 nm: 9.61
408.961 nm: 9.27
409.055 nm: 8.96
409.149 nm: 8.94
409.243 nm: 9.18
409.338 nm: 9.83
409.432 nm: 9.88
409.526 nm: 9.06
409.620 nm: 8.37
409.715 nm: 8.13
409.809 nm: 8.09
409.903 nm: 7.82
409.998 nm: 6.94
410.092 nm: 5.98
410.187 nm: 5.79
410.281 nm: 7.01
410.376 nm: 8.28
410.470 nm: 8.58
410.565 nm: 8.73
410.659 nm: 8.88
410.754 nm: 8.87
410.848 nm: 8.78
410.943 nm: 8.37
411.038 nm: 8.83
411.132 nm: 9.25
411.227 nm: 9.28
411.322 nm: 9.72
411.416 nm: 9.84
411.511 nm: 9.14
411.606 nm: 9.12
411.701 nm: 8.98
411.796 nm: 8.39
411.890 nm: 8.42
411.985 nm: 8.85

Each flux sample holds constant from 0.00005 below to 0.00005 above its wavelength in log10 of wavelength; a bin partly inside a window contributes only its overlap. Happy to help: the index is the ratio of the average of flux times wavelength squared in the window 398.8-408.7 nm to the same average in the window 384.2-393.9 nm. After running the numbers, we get 1.4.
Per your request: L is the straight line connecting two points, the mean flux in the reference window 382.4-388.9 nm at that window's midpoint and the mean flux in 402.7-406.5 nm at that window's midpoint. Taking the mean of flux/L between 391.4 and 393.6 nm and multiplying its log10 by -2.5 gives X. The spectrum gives 0.40 mag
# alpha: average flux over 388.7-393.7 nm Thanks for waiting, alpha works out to 5.75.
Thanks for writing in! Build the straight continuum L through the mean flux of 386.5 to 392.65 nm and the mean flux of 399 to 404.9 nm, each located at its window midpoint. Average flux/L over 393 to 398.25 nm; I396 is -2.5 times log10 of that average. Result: 0.37 mag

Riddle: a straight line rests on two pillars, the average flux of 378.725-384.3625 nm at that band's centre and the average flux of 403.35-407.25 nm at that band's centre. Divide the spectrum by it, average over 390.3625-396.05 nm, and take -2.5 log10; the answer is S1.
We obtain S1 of 0.231 mag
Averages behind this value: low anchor 5.95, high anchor 8.57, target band 5.84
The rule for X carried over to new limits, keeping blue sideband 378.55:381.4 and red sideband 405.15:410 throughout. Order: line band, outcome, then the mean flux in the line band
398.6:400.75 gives -0.03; 8.42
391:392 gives 0.07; 7.2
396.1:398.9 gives 0.34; 5.9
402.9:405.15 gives 0.01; 8.33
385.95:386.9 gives 0.02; 7.25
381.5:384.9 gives 0.27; 5.57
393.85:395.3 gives 0.26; 6.21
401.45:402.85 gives -0.02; 8.48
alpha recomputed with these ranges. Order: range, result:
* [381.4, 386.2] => 6.01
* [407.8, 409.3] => 8.87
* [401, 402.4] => 8.65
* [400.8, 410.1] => 8.53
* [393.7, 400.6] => 6.7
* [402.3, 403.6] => 7.85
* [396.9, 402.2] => 7.87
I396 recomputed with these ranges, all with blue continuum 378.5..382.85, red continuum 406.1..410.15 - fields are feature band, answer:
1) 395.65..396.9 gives 0.46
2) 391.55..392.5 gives 0.14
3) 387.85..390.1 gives 0.09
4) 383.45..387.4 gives 0.03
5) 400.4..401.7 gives -0.07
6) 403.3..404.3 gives -0.05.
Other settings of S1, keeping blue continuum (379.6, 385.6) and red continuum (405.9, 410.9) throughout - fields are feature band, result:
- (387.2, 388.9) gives 0.008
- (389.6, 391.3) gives 0.036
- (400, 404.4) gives -0.059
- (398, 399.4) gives -0.089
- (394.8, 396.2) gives 0.080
